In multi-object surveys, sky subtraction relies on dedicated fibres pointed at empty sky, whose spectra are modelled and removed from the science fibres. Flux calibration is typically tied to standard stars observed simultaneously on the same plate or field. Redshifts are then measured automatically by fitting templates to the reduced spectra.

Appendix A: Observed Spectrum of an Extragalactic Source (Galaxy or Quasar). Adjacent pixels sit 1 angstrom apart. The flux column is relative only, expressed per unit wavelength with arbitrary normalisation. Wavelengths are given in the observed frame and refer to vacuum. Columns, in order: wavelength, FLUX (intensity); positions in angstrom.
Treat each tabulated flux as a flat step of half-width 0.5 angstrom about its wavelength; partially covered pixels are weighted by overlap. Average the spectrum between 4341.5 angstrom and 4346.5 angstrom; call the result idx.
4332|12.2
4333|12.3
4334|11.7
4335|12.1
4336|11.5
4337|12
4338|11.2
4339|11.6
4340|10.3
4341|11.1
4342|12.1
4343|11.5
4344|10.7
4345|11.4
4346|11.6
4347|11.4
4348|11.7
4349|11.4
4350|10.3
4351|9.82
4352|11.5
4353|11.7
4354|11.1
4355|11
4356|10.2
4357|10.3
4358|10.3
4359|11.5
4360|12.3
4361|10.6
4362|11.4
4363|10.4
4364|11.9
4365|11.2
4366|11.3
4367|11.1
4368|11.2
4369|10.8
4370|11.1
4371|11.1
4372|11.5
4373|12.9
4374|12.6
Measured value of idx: 11.5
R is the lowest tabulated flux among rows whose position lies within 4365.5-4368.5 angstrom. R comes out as 11.1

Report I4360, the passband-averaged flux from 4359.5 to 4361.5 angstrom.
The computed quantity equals 11.4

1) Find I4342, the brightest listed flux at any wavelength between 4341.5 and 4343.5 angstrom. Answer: 12.1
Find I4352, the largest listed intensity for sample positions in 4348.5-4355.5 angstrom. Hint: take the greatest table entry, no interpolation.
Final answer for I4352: 11.7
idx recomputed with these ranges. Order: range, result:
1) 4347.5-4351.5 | 10.8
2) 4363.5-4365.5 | 11.6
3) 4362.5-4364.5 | 11.2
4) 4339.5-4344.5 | 11.1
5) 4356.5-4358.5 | 10.3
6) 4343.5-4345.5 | 11.1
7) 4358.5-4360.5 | 11.9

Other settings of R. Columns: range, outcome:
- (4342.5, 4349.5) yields 10.7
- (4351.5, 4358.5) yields 10.2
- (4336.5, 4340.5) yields 10.3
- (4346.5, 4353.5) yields 9.82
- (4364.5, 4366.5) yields 11.2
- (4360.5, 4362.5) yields 10.6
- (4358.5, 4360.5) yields 11.5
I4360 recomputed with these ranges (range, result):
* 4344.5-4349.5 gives 11.5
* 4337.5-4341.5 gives 11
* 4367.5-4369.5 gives 11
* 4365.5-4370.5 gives 11.1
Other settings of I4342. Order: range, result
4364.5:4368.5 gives 11.3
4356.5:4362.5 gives 12.3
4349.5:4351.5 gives 10.3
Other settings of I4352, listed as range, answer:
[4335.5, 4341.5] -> 12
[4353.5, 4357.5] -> 11.1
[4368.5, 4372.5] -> 11.5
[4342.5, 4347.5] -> 11.6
